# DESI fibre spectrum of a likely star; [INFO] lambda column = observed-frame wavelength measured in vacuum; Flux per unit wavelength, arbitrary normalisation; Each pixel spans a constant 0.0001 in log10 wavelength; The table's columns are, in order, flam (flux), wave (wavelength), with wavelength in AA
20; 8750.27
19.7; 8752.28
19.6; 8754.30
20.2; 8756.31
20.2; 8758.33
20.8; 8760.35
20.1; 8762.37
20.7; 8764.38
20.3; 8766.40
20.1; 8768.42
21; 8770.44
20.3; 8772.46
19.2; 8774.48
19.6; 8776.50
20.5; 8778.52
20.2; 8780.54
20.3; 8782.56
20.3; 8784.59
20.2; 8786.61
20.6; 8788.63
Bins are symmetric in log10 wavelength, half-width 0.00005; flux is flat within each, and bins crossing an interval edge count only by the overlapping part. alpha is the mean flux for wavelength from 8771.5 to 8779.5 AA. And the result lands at 19.9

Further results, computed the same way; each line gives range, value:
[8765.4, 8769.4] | 20.2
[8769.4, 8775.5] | 20.2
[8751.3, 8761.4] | 20.1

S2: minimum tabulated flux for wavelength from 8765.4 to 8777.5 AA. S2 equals 19.2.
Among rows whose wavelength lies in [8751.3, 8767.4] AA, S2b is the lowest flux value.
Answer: 19.6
